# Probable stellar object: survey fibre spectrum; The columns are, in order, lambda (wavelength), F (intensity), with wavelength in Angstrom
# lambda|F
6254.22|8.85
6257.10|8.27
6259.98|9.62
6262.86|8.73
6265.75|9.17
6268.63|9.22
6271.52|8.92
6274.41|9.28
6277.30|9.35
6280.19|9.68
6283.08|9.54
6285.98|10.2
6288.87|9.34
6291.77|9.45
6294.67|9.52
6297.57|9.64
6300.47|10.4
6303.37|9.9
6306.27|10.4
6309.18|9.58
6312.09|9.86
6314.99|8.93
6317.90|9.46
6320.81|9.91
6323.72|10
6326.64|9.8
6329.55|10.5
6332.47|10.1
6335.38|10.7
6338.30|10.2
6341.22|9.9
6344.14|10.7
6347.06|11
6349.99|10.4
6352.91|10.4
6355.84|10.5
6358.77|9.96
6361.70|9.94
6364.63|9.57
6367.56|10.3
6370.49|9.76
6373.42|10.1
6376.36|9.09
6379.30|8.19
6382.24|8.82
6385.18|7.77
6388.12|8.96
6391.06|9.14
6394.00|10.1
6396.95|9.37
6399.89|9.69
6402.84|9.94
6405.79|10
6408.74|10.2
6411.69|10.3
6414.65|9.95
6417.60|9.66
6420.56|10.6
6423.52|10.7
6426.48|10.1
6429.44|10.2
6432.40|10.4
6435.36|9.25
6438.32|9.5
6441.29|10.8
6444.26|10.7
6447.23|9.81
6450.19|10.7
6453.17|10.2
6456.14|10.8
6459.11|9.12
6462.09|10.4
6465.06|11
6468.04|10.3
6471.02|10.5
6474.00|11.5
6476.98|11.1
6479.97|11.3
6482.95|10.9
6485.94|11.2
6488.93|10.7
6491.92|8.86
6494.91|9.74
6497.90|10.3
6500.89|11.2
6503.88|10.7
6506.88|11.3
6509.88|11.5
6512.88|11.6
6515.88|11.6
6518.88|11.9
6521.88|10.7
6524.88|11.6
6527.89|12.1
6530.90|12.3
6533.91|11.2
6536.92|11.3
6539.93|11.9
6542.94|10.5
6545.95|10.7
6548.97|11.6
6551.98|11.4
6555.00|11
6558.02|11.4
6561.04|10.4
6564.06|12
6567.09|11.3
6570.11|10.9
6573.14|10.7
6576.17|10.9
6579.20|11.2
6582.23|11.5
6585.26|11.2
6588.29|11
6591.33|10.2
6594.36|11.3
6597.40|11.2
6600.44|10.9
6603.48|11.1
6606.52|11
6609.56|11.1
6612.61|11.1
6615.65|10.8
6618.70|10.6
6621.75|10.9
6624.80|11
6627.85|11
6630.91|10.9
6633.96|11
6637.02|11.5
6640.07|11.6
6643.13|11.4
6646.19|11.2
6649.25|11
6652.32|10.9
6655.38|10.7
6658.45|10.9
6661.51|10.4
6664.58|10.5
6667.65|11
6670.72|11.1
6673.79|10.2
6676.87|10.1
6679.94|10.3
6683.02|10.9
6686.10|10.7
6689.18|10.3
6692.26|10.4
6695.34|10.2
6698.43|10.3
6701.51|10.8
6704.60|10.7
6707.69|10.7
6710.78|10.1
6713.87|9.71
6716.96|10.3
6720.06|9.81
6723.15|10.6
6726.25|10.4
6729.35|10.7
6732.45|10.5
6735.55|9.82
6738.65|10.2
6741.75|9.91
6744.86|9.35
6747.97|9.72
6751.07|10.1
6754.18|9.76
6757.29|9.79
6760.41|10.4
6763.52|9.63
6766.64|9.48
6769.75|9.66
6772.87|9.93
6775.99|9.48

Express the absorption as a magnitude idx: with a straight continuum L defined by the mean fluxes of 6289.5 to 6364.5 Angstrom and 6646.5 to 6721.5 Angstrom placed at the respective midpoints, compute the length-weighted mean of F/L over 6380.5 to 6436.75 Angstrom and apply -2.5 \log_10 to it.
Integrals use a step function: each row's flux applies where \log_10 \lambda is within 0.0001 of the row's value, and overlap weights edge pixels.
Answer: 0.04 mag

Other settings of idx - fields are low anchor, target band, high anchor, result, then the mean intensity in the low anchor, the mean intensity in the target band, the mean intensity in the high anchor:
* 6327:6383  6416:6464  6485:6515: 0.02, 10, 10.2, 10.7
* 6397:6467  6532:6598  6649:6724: -0.08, 10.2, 11.1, 10.5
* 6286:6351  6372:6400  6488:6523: 0.14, 9.99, 9.09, 10.8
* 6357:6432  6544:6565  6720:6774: -0.14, 9.71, 11.2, 9.99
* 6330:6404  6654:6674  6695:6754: -0.06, 9.79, 10.7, 10.2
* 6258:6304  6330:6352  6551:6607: -0.07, 9.48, 10.4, 11.1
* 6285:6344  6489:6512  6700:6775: -0.06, 9.91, 10.6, 10.1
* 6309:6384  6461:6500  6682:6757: -0.06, 9.91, 10.6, 10.2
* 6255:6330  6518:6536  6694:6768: -0.18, 9.55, 11.6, 10.1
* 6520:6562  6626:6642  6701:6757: -0.05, 11.3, 11.2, 10.2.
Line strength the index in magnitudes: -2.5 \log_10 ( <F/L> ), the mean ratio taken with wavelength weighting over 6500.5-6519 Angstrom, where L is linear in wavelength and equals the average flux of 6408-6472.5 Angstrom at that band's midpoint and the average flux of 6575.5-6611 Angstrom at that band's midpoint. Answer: -0.08 mag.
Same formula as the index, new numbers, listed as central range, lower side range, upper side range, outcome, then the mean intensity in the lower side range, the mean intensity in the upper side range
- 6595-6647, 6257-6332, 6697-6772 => -0.11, 9.6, 10.1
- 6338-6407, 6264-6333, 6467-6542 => 0.05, 9.66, 11.1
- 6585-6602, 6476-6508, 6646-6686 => -0.03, 10.6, 10.7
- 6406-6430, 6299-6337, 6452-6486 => 0.02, 9.97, 10.7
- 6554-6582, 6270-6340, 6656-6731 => -0.09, 9.78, 10.5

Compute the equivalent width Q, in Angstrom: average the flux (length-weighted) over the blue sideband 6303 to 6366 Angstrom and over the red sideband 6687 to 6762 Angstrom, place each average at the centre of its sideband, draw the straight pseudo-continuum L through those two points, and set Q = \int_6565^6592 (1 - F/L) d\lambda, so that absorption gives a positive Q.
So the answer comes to -2.3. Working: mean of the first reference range 10.1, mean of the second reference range 10.2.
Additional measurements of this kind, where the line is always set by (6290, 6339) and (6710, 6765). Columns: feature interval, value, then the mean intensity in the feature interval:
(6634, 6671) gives -3.7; 11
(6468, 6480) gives -1.2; 11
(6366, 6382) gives 0.8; 9.44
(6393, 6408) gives 0.1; 9.83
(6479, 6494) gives -0.9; 10.5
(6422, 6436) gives -0.4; 10.2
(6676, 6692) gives -0.7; 10.5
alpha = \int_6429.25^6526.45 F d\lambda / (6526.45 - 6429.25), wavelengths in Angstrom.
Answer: 10.7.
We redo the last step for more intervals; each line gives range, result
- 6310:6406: 9.78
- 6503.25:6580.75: 11.3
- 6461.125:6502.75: 10.6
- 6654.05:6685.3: 10.6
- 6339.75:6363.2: 10.3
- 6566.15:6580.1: 11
